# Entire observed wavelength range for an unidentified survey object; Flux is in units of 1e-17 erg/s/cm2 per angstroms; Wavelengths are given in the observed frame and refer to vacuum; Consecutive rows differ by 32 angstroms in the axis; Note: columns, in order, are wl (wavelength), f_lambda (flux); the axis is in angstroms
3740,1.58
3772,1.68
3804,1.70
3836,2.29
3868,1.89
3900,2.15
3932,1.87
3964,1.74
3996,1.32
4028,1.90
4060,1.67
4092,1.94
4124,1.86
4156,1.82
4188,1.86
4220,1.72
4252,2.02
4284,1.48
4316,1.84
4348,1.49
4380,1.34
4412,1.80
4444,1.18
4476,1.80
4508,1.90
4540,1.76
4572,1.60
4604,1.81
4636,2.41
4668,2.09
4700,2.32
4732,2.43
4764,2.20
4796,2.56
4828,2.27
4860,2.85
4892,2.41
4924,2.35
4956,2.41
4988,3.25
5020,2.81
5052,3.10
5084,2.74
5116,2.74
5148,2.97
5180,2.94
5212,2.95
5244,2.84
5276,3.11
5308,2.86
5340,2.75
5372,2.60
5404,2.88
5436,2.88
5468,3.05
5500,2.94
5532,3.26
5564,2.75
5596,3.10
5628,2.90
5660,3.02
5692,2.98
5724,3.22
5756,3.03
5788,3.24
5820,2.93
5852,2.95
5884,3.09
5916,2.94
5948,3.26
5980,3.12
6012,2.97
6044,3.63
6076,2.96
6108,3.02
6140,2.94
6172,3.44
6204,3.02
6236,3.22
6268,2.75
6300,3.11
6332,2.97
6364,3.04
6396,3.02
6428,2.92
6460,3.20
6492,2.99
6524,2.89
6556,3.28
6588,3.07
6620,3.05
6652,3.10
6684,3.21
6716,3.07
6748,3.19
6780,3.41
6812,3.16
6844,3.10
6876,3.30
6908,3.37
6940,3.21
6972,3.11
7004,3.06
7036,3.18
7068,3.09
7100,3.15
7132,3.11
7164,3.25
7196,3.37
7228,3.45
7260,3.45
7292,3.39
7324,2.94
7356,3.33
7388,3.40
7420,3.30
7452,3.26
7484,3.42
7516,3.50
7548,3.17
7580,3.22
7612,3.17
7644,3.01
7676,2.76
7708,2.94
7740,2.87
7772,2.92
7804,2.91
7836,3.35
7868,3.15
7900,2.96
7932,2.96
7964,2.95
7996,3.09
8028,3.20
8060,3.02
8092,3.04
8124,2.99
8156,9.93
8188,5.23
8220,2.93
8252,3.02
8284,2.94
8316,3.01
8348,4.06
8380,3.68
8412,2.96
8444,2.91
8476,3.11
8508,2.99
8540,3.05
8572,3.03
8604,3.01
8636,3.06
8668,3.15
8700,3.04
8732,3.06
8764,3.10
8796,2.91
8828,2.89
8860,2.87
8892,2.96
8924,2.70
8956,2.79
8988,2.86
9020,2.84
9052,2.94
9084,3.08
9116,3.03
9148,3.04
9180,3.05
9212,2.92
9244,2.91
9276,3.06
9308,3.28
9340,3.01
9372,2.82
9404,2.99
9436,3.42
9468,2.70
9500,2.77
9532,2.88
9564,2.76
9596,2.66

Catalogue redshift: 0.244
